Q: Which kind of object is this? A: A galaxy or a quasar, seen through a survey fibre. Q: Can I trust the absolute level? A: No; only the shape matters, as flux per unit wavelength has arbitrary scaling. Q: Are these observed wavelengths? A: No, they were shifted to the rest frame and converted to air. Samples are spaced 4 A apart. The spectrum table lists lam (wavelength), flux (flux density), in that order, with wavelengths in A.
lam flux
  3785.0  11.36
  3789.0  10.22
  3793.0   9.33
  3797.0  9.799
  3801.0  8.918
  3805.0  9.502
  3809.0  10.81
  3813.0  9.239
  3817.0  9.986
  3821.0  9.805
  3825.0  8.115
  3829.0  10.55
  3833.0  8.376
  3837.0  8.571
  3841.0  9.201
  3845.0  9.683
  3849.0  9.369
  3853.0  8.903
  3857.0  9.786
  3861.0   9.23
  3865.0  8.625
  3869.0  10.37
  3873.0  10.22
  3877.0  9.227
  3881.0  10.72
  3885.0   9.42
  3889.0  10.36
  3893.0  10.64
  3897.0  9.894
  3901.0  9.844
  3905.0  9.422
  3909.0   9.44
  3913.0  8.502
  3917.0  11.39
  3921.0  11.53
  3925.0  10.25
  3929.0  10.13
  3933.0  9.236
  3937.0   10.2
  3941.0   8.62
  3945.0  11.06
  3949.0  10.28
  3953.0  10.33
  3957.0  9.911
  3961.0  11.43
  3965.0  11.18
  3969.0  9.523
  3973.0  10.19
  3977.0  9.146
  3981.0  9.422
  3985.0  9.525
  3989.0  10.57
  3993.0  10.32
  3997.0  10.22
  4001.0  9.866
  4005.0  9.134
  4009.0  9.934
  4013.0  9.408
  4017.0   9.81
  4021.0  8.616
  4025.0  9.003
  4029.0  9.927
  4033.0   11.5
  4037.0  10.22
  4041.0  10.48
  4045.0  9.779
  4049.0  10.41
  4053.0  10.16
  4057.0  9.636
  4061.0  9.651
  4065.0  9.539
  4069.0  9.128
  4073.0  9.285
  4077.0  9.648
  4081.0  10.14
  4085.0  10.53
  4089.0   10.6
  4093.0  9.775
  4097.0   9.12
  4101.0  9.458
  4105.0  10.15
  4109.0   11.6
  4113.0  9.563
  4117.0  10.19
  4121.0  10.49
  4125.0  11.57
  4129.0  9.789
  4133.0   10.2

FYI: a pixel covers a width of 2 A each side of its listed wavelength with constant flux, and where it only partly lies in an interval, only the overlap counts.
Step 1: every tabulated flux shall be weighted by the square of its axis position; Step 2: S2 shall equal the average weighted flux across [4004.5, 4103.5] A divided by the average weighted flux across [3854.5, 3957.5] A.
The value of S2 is 1.06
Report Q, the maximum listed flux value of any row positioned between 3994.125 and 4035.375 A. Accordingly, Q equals 11.5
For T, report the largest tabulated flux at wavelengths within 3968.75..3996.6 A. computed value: 10.57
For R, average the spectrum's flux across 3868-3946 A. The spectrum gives 10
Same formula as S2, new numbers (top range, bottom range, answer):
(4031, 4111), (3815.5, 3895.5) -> 1.17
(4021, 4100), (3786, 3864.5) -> 1.18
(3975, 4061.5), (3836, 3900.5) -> 1.10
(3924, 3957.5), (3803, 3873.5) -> 1.12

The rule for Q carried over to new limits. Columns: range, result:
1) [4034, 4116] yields 11.6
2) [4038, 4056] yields 10.48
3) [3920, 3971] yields 11.53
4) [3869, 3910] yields 10.72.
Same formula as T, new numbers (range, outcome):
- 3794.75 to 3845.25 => 10.81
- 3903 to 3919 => 11.39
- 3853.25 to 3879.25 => 10.37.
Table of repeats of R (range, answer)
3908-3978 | 10.2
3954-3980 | 10.2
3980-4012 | 9.87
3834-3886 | 9.47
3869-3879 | 9.85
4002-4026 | 9.35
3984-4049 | 9.92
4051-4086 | 9.72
